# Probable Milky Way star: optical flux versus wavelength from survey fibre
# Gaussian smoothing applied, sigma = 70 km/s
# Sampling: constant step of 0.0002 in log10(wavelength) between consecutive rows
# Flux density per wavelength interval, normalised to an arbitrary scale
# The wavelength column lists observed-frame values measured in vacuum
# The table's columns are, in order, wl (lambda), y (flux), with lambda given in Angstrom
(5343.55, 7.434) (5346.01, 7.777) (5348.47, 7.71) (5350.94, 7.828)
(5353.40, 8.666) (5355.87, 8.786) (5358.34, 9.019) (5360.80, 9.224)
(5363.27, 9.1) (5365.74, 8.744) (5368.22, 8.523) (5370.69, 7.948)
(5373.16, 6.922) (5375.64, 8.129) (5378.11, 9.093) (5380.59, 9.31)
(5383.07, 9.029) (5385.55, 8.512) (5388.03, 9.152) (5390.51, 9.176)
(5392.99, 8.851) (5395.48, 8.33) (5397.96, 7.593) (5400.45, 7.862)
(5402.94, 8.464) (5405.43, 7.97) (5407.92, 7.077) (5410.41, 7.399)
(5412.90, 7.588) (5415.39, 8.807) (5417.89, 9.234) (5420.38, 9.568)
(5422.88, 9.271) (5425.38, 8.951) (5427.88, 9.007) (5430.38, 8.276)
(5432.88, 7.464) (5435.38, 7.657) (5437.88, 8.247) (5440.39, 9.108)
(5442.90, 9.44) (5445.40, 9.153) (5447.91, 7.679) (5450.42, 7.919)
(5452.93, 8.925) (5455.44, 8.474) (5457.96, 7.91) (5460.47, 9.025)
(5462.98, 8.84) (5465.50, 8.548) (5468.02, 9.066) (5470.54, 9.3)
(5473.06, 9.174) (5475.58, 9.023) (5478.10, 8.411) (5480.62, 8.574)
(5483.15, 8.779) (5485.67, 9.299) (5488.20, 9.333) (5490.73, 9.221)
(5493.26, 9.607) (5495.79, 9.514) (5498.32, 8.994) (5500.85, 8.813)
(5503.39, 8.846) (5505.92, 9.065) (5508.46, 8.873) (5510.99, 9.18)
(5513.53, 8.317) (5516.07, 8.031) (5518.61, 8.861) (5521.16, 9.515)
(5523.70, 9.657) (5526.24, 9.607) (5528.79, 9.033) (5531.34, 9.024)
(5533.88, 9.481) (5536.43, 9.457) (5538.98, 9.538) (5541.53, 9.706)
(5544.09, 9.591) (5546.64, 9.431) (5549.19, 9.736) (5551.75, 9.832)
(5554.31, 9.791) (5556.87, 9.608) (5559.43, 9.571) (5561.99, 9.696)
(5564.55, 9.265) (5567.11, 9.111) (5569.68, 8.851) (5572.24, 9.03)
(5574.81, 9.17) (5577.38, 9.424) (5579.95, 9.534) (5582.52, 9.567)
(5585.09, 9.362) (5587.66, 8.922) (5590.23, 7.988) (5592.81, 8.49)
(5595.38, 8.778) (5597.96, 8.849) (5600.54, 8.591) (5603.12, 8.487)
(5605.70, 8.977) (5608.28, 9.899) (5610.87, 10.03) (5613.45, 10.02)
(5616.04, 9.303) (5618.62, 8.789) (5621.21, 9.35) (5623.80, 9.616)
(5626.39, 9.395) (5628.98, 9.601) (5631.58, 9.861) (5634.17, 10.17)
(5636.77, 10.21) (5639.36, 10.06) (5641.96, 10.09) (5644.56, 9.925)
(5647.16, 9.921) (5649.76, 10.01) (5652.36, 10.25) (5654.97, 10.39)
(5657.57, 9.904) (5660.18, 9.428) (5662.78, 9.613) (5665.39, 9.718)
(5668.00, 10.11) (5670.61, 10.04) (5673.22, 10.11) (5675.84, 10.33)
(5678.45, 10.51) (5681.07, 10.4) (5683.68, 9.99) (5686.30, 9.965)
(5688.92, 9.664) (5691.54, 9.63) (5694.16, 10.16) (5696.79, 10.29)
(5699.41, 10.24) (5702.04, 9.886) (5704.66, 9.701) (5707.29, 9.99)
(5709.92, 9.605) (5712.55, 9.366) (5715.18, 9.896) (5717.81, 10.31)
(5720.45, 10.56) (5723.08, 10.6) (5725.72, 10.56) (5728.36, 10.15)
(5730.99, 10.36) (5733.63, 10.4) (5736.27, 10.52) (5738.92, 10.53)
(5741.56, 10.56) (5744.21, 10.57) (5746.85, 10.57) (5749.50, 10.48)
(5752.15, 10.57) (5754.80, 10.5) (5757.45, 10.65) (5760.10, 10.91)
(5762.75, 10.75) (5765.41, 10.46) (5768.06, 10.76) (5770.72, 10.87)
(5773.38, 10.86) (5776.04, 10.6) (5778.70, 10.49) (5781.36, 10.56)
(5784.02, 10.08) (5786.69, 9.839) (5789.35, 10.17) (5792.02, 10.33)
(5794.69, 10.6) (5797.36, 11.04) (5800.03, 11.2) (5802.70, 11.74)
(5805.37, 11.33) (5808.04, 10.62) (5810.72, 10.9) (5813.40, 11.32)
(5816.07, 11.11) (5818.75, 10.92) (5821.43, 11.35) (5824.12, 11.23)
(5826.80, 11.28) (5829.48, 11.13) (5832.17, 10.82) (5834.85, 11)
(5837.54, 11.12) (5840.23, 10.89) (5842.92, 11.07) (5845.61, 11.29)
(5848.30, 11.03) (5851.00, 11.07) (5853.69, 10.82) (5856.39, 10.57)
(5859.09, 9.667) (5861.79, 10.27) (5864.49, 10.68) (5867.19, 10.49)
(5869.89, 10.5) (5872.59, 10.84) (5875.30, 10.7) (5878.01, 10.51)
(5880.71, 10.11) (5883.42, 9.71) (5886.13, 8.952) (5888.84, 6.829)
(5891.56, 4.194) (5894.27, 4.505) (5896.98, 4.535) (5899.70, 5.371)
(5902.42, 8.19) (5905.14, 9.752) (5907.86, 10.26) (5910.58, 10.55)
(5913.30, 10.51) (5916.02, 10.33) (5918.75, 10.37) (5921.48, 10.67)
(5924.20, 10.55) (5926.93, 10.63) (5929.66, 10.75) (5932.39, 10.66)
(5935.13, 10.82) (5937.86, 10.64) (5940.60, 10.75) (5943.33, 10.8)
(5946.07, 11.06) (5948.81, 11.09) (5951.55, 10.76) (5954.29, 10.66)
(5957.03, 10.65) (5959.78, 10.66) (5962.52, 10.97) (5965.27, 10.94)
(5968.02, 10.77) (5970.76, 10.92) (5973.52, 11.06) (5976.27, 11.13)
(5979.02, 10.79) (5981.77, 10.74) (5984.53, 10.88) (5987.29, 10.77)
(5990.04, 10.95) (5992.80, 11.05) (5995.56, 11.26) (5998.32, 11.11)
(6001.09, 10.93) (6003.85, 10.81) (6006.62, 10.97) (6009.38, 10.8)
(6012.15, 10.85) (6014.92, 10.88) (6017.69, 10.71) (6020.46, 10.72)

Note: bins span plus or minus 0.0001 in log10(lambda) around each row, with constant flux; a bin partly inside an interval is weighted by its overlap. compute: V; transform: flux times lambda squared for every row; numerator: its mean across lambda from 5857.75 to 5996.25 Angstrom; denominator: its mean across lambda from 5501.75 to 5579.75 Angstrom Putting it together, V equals 1.2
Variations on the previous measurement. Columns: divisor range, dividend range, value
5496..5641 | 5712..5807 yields 1.22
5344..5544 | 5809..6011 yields 1.40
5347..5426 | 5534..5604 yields 1.16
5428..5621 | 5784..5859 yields 1.34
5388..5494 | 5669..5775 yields 1.32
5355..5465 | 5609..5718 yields 1.27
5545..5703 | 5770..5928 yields 1.14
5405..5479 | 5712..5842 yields 1.41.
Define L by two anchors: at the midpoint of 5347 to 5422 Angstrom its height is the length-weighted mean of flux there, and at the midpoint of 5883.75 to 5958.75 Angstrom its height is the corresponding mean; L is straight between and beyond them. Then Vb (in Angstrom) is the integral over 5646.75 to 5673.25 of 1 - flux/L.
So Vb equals -2.9 Angstrom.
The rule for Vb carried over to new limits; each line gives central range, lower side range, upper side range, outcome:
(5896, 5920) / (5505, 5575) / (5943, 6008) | 3.9 Angstrom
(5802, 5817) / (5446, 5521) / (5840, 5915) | -3.0 Angstrom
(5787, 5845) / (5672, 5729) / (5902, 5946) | -4.0 Angstrom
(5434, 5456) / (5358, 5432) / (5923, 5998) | 0.6 Angstrom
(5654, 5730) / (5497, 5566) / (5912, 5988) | -1.5 Angstrom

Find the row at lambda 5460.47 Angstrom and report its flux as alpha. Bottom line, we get 9.025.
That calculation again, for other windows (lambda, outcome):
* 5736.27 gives 10.52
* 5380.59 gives 9.31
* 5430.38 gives 8.276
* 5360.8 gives 9.224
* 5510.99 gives 9.18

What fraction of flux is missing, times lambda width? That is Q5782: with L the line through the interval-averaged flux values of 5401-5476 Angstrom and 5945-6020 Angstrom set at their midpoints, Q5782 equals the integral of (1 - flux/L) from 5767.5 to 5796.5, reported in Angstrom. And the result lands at -1.3 Angstrom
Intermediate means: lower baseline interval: 8.54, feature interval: 10.5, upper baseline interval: 10.9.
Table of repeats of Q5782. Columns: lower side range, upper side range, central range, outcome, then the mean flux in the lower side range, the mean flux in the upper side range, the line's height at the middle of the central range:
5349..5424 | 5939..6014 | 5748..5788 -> -2.0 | 8.5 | 10.9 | 10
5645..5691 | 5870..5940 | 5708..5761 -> -3.1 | 10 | 9.28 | 9.81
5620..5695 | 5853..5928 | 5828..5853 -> -4.2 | 9.95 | 9.3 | 9.44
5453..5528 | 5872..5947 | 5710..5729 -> -2.0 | 8.96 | 9.39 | 9.2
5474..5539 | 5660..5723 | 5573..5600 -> 1.4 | 9.07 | 10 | 9.47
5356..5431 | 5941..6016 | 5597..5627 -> 0.5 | 8.54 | 10.9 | 9.42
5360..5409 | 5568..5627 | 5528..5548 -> -1.0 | 8.45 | 9.15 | 8.95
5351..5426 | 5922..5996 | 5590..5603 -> 1.1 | 8.53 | 10.8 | 9.37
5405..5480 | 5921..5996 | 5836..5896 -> 3.7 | 8.56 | 10.8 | 10.4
